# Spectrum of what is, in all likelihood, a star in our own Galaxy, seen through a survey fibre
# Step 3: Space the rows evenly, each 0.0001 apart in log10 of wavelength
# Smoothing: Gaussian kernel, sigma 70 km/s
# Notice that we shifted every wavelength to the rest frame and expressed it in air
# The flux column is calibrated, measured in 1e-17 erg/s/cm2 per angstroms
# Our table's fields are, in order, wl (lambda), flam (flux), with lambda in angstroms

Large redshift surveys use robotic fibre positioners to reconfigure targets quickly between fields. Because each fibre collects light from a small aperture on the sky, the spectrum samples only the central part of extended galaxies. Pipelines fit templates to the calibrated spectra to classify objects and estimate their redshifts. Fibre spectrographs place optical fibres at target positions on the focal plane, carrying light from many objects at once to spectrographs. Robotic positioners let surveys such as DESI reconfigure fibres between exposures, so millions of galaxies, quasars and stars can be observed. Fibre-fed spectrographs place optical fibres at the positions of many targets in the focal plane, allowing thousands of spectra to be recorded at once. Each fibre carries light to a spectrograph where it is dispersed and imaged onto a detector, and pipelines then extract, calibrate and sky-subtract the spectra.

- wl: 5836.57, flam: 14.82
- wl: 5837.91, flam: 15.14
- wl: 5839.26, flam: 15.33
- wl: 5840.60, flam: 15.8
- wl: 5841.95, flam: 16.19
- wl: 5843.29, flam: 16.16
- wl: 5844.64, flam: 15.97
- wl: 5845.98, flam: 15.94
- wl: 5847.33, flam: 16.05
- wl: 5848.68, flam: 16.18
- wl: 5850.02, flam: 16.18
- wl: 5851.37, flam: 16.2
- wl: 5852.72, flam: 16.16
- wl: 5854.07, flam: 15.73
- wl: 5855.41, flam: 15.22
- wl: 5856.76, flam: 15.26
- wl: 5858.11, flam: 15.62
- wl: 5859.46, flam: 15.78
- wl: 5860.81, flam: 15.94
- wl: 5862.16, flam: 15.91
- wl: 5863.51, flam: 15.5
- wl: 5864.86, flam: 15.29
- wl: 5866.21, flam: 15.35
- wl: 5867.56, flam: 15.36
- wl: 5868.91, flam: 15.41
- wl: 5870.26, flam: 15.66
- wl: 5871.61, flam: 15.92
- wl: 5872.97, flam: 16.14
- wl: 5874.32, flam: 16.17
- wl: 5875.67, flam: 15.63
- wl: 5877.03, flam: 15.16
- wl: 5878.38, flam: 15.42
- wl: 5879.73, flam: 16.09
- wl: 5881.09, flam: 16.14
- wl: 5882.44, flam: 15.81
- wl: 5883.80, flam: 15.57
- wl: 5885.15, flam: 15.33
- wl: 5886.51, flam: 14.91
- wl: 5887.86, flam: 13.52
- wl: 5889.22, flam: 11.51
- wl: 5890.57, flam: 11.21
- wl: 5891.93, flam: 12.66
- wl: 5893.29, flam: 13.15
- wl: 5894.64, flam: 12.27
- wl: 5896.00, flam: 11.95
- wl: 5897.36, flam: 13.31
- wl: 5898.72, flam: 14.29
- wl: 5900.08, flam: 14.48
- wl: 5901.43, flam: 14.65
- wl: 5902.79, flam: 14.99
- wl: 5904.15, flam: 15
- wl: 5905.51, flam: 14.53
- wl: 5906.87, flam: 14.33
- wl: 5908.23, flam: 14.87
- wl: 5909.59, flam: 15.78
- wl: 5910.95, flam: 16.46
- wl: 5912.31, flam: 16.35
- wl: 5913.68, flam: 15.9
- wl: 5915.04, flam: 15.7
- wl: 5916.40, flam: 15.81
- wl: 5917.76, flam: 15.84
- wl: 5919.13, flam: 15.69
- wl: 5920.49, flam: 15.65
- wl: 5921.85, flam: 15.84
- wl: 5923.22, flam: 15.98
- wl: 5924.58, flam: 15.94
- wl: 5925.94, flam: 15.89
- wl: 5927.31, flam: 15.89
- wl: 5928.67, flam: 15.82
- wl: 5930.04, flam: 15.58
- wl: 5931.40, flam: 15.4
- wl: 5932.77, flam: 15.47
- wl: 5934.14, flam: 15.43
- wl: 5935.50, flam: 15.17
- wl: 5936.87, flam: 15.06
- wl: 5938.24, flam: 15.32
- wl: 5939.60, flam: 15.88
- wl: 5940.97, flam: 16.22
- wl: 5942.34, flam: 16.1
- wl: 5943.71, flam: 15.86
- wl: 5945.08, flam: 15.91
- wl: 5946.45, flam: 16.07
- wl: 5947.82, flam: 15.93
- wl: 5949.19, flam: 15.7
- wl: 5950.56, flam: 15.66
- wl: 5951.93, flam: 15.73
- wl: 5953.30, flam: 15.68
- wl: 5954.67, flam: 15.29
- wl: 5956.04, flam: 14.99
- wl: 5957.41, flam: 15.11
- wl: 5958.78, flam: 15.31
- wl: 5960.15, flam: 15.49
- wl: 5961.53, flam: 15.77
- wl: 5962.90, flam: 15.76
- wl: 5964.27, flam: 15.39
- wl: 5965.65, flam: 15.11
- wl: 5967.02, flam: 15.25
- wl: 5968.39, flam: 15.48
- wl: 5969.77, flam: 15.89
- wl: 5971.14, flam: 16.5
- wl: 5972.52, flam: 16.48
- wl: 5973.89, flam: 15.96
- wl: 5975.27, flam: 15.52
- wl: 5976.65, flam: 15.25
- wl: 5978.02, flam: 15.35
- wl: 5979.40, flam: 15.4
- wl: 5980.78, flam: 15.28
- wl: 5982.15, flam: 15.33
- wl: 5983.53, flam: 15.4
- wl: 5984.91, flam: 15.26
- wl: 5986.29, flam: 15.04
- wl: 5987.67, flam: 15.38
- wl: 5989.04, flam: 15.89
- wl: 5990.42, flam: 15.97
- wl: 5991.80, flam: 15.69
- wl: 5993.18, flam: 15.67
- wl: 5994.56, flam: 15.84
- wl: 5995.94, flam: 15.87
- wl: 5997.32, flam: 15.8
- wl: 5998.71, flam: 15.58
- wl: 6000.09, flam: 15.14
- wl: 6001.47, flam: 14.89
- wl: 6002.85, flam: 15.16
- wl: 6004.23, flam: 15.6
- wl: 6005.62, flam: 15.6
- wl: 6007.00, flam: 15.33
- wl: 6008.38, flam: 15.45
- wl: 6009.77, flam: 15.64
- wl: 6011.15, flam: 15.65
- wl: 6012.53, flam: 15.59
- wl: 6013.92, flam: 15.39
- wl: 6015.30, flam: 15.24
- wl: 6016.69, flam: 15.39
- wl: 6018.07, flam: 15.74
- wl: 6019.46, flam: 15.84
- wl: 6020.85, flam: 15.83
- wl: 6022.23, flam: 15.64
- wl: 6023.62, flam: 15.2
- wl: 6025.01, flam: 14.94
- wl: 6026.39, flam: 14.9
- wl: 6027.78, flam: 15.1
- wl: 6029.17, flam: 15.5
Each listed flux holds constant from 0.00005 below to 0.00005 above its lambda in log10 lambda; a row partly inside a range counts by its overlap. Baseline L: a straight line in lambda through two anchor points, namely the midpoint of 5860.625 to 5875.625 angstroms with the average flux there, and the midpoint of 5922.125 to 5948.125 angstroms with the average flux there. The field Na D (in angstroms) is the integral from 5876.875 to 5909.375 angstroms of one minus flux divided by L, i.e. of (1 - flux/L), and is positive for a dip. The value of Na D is 3.07 angstroms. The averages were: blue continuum 15.7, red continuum 15.7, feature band 14.2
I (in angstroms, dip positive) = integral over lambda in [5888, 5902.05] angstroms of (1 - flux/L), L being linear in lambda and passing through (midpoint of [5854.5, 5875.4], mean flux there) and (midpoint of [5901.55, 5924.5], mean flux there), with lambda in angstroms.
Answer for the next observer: 2.4 angstroms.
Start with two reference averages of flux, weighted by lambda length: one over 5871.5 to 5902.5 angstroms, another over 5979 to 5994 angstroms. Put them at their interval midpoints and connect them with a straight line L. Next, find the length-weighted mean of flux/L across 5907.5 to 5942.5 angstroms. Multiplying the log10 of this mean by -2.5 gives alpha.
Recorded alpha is -0.065 mag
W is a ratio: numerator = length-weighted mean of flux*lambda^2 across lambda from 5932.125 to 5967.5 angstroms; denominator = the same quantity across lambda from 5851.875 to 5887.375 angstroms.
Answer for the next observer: 1.02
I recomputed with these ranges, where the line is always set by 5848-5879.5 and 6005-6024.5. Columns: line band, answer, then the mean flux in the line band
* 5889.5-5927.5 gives 2.19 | 14.8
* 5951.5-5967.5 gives 0.20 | 15.4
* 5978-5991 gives 0.12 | 15.4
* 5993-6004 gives 0.04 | 15.5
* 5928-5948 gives -0.07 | 15.7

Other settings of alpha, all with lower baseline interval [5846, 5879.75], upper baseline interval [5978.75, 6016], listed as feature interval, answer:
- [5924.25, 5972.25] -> 0.00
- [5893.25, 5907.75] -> 0.13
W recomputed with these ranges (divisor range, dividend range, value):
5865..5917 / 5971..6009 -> 1.08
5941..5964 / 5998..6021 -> 1.01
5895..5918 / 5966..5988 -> 1.07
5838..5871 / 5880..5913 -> 0.92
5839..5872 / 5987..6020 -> 1.04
